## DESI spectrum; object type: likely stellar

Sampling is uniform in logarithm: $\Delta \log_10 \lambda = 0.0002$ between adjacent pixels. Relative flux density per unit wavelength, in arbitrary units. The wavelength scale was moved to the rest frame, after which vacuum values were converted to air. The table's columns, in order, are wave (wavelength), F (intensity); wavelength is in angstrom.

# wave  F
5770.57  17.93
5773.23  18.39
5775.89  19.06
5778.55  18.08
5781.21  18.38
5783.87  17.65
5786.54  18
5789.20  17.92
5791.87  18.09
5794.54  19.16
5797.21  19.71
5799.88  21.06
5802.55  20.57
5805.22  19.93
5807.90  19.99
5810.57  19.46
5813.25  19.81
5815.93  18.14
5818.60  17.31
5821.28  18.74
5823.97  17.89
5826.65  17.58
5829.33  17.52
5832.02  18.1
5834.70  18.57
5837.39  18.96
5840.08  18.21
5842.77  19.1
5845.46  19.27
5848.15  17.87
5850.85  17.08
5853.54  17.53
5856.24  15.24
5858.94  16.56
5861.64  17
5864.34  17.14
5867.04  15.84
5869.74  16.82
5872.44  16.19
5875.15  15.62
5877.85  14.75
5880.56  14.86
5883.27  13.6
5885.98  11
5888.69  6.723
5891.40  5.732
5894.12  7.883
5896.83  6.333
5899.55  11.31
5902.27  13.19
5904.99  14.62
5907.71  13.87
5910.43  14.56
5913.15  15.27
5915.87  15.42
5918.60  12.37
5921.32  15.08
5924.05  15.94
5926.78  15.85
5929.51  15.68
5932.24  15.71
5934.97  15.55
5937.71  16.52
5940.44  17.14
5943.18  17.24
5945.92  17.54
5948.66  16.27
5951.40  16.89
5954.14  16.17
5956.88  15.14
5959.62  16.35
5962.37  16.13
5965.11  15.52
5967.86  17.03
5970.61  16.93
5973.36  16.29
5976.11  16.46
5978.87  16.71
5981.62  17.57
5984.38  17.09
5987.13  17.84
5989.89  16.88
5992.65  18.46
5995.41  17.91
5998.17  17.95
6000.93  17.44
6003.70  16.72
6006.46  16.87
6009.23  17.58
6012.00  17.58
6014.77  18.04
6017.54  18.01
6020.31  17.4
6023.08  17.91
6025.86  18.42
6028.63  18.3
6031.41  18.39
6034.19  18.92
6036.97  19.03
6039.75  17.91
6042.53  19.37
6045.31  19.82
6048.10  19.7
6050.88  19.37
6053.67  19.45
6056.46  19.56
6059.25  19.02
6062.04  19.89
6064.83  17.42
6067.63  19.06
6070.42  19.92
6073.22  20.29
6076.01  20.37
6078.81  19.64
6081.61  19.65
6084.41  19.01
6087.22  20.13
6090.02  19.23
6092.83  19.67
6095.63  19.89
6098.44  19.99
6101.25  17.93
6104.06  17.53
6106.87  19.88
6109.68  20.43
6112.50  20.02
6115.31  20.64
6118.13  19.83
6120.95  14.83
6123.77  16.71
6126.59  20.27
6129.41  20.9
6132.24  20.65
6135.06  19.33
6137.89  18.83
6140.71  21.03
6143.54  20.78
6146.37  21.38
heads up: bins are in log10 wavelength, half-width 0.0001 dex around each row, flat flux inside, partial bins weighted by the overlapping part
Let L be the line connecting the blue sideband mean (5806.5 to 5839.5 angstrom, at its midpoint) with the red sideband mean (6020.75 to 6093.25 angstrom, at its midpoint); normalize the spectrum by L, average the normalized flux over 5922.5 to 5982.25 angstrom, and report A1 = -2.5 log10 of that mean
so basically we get 0.15 mag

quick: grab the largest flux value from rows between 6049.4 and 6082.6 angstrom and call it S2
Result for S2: 20.37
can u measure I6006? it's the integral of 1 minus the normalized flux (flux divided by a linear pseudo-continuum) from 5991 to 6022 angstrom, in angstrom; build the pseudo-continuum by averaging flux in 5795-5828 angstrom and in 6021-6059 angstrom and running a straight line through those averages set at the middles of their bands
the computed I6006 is 2.2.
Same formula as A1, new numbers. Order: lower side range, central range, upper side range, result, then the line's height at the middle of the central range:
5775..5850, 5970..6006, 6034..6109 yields 0.11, 19.1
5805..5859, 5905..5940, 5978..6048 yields 0.19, 18.1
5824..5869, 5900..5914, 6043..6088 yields 0.27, 18.1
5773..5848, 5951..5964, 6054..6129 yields 0.18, 19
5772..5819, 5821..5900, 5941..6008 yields 0.19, 18.2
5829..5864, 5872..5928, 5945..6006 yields 0.33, 17.4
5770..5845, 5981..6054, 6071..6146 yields 0.07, 19.3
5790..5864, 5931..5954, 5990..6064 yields 0.11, 18.4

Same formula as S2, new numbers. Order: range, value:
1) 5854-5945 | 17.24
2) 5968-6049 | 19.82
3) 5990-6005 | 18.46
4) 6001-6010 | 17.58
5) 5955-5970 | 17.03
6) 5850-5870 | 17.53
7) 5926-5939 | 16.52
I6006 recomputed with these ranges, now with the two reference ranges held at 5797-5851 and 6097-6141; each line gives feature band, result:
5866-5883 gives 3.02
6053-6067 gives 0.09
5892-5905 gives 6.15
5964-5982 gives 2.30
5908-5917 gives 1.91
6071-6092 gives -0.61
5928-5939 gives 1.81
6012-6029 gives 1.02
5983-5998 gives 1.11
